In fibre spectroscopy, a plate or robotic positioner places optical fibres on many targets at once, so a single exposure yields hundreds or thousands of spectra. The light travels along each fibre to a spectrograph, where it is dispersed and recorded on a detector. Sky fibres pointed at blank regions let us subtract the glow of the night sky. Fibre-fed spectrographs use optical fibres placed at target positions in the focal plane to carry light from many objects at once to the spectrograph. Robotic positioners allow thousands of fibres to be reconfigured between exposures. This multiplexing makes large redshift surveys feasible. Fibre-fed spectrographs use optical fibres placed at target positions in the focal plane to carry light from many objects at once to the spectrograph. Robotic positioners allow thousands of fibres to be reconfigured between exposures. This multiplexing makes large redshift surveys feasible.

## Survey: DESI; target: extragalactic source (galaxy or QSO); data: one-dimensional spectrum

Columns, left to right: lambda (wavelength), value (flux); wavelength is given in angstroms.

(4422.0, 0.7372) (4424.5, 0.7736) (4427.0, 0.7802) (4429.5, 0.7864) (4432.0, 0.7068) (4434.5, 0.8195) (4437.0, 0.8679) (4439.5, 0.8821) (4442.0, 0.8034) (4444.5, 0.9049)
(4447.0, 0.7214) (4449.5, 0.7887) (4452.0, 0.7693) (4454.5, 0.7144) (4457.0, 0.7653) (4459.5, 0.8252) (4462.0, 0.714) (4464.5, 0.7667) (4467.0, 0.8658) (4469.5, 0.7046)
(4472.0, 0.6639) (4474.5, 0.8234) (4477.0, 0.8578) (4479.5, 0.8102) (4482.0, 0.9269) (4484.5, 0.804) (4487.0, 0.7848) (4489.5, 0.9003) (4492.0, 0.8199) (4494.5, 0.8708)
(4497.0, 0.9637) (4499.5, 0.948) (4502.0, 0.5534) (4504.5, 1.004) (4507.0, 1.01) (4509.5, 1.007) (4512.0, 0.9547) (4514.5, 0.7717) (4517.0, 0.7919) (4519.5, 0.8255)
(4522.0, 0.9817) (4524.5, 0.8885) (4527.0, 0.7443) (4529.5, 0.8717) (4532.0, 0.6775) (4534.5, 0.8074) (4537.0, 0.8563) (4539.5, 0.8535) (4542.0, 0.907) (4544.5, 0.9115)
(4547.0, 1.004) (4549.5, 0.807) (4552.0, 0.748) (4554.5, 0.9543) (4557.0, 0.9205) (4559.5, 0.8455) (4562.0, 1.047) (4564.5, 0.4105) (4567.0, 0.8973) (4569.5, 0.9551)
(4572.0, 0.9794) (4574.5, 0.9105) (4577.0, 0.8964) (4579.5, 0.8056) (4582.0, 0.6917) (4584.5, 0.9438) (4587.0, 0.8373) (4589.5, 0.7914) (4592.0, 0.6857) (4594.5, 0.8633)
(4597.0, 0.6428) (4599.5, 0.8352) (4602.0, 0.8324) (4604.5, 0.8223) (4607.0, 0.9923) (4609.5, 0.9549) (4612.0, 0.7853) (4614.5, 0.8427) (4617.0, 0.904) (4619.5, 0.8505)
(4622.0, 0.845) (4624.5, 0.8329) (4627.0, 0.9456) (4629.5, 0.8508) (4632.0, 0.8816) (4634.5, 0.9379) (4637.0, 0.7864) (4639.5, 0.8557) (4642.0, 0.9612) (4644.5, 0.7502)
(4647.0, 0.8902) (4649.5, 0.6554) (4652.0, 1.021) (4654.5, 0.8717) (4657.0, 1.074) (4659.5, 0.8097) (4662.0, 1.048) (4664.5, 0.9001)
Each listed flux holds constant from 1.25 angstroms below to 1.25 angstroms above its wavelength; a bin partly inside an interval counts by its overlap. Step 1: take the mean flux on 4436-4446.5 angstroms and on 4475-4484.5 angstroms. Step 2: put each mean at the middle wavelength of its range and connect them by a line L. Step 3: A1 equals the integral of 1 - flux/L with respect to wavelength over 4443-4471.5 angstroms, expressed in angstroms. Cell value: 2.7 angstroms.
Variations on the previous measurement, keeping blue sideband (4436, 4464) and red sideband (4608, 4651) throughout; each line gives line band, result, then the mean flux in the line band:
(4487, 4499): -1.07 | 0.882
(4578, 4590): 0.34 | 0.817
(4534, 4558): -1.48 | 0.879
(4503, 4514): -2.08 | 0.969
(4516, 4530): -0.52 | 0.851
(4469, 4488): 0.09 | 0.801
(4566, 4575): -1.10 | 0.939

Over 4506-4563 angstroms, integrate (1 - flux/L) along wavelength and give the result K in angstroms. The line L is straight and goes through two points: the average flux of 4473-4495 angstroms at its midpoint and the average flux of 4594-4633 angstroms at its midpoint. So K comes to -2.0 angstroms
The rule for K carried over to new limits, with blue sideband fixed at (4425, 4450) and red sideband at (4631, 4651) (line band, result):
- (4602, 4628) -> -1.17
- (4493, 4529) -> -2.66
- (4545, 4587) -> -1.79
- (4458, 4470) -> 0.46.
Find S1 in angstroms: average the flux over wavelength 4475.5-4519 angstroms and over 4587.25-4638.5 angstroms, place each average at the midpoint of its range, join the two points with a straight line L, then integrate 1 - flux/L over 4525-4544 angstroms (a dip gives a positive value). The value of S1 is 0.8 angstroms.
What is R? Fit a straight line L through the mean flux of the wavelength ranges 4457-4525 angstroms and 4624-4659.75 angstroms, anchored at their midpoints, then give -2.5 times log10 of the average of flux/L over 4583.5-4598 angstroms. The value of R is 0.09 mag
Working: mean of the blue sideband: 0.844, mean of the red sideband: 0.878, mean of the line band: 0.794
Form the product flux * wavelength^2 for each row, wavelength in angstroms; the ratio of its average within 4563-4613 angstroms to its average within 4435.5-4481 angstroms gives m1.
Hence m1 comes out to 1.1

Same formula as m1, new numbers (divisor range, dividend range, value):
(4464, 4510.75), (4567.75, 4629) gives 1.06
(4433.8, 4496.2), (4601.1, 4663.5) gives 1.17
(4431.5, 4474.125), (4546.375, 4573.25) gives 1.16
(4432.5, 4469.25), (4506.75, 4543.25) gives 1.12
